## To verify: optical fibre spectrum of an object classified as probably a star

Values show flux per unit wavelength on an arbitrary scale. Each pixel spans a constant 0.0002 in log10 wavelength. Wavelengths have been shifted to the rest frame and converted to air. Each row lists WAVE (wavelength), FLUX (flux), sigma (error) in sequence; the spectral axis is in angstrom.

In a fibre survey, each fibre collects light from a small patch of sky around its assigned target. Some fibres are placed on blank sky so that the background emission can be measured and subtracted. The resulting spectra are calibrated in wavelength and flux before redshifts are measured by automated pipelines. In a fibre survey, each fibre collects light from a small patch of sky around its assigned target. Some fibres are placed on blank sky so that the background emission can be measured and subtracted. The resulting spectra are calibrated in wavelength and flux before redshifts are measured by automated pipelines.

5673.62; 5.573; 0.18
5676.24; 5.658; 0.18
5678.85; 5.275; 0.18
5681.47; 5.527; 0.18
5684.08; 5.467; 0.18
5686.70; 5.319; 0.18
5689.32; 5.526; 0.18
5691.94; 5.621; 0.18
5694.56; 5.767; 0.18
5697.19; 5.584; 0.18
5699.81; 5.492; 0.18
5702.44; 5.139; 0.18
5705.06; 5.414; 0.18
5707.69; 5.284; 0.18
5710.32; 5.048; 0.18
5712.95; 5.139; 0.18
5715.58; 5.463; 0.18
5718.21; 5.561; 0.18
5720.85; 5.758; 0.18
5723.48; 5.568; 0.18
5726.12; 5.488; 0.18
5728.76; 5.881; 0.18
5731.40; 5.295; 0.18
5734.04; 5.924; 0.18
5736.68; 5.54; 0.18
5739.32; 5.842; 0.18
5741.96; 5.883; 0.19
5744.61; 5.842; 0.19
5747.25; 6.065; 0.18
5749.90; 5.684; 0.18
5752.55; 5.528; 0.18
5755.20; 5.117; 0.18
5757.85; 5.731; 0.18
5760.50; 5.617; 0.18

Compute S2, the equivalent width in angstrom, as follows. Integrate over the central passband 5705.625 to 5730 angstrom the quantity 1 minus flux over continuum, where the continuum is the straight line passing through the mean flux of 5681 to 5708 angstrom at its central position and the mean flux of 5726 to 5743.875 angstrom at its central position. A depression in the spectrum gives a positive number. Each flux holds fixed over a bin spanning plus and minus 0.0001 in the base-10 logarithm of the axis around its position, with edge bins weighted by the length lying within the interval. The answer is 0.6 angstrom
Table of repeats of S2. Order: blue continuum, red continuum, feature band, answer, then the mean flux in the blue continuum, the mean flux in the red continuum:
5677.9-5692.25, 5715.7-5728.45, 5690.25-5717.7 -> 0.6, 5.45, 5.6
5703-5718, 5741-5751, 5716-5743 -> -0.3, 5.29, 5.87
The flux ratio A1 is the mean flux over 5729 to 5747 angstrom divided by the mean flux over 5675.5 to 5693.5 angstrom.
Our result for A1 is 1.0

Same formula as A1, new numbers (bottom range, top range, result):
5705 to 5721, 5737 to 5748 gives 1.10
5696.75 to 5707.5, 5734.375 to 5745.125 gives 1.08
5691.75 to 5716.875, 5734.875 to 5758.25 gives 1.06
